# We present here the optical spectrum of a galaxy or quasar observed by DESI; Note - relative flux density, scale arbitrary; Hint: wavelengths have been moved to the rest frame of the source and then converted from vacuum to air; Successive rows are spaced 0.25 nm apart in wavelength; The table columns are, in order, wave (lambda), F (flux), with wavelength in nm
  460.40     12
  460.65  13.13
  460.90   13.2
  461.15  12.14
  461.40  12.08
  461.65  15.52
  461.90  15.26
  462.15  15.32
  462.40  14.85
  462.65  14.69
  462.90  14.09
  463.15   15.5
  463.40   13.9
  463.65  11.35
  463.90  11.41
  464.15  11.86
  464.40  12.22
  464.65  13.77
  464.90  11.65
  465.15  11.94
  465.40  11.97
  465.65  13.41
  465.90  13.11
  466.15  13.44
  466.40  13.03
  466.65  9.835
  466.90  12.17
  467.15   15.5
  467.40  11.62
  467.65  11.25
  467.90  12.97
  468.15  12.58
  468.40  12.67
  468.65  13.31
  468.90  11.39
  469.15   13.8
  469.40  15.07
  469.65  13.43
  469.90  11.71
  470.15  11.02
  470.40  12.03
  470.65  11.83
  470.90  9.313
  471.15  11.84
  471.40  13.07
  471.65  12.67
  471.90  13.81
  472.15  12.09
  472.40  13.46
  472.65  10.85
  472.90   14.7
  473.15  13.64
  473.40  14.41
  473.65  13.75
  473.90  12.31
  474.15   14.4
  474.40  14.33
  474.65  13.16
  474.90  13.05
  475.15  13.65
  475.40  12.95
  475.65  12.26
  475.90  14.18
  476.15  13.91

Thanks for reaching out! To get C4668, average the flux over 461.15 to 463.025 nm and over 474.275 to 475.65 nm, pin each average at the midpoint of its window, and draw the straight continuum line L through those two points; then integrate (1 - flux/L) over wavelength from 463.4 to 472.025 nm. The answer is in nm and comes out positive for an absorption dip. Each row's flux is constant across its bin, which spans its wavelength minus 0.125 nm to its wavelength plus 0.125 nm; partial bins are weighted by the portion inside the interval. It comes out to 0.92 nm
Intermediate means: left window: 14.4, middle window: 12.4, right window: 13.3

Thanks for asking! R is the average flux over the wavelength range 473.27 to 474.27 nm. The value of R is 13.7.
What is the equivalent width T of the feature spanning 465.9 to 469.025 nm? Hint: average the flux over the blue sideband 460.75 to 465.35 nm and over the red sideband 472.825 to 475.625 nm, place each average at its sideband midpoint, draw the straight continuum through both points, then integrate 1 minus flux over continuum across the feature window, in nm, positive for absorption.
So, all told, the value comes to 0.22 nm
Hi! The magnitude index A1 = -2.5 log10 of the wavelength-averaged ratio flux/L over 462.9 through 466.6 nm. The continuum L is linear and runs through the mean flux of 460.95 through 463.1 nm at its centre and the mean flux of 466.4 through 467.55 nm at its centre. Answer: 0.04 mag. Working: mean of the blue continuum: 14.3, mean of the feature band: 12.7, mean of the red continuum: 12.3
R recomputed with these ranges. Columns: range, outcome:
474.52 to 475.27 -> 13.3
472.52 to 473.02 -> 12.8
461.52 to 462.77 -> 15.1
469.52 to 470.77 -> 12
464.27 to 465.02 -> 12.5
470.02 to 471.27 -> 11.2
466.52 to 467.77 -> 12.1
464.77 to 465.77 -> 12.2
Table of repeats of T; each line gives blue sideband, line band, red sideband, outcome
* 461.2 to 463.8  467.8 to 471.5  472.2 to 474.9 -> 0.35 nm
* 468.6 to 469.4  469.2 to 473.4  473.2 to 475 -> 0.24 nm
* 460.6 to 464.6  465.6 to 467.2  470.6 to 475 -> 0.06 nm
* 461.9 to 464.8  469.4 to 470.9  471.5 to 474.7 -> 0.16 nm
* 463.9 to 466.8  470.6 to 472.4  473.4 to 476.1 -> 0.12 nm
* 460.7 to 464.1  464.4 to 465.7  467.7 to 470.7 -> 0.08 nm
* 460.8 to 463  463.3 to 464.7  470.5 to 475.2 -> 0.16 nm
